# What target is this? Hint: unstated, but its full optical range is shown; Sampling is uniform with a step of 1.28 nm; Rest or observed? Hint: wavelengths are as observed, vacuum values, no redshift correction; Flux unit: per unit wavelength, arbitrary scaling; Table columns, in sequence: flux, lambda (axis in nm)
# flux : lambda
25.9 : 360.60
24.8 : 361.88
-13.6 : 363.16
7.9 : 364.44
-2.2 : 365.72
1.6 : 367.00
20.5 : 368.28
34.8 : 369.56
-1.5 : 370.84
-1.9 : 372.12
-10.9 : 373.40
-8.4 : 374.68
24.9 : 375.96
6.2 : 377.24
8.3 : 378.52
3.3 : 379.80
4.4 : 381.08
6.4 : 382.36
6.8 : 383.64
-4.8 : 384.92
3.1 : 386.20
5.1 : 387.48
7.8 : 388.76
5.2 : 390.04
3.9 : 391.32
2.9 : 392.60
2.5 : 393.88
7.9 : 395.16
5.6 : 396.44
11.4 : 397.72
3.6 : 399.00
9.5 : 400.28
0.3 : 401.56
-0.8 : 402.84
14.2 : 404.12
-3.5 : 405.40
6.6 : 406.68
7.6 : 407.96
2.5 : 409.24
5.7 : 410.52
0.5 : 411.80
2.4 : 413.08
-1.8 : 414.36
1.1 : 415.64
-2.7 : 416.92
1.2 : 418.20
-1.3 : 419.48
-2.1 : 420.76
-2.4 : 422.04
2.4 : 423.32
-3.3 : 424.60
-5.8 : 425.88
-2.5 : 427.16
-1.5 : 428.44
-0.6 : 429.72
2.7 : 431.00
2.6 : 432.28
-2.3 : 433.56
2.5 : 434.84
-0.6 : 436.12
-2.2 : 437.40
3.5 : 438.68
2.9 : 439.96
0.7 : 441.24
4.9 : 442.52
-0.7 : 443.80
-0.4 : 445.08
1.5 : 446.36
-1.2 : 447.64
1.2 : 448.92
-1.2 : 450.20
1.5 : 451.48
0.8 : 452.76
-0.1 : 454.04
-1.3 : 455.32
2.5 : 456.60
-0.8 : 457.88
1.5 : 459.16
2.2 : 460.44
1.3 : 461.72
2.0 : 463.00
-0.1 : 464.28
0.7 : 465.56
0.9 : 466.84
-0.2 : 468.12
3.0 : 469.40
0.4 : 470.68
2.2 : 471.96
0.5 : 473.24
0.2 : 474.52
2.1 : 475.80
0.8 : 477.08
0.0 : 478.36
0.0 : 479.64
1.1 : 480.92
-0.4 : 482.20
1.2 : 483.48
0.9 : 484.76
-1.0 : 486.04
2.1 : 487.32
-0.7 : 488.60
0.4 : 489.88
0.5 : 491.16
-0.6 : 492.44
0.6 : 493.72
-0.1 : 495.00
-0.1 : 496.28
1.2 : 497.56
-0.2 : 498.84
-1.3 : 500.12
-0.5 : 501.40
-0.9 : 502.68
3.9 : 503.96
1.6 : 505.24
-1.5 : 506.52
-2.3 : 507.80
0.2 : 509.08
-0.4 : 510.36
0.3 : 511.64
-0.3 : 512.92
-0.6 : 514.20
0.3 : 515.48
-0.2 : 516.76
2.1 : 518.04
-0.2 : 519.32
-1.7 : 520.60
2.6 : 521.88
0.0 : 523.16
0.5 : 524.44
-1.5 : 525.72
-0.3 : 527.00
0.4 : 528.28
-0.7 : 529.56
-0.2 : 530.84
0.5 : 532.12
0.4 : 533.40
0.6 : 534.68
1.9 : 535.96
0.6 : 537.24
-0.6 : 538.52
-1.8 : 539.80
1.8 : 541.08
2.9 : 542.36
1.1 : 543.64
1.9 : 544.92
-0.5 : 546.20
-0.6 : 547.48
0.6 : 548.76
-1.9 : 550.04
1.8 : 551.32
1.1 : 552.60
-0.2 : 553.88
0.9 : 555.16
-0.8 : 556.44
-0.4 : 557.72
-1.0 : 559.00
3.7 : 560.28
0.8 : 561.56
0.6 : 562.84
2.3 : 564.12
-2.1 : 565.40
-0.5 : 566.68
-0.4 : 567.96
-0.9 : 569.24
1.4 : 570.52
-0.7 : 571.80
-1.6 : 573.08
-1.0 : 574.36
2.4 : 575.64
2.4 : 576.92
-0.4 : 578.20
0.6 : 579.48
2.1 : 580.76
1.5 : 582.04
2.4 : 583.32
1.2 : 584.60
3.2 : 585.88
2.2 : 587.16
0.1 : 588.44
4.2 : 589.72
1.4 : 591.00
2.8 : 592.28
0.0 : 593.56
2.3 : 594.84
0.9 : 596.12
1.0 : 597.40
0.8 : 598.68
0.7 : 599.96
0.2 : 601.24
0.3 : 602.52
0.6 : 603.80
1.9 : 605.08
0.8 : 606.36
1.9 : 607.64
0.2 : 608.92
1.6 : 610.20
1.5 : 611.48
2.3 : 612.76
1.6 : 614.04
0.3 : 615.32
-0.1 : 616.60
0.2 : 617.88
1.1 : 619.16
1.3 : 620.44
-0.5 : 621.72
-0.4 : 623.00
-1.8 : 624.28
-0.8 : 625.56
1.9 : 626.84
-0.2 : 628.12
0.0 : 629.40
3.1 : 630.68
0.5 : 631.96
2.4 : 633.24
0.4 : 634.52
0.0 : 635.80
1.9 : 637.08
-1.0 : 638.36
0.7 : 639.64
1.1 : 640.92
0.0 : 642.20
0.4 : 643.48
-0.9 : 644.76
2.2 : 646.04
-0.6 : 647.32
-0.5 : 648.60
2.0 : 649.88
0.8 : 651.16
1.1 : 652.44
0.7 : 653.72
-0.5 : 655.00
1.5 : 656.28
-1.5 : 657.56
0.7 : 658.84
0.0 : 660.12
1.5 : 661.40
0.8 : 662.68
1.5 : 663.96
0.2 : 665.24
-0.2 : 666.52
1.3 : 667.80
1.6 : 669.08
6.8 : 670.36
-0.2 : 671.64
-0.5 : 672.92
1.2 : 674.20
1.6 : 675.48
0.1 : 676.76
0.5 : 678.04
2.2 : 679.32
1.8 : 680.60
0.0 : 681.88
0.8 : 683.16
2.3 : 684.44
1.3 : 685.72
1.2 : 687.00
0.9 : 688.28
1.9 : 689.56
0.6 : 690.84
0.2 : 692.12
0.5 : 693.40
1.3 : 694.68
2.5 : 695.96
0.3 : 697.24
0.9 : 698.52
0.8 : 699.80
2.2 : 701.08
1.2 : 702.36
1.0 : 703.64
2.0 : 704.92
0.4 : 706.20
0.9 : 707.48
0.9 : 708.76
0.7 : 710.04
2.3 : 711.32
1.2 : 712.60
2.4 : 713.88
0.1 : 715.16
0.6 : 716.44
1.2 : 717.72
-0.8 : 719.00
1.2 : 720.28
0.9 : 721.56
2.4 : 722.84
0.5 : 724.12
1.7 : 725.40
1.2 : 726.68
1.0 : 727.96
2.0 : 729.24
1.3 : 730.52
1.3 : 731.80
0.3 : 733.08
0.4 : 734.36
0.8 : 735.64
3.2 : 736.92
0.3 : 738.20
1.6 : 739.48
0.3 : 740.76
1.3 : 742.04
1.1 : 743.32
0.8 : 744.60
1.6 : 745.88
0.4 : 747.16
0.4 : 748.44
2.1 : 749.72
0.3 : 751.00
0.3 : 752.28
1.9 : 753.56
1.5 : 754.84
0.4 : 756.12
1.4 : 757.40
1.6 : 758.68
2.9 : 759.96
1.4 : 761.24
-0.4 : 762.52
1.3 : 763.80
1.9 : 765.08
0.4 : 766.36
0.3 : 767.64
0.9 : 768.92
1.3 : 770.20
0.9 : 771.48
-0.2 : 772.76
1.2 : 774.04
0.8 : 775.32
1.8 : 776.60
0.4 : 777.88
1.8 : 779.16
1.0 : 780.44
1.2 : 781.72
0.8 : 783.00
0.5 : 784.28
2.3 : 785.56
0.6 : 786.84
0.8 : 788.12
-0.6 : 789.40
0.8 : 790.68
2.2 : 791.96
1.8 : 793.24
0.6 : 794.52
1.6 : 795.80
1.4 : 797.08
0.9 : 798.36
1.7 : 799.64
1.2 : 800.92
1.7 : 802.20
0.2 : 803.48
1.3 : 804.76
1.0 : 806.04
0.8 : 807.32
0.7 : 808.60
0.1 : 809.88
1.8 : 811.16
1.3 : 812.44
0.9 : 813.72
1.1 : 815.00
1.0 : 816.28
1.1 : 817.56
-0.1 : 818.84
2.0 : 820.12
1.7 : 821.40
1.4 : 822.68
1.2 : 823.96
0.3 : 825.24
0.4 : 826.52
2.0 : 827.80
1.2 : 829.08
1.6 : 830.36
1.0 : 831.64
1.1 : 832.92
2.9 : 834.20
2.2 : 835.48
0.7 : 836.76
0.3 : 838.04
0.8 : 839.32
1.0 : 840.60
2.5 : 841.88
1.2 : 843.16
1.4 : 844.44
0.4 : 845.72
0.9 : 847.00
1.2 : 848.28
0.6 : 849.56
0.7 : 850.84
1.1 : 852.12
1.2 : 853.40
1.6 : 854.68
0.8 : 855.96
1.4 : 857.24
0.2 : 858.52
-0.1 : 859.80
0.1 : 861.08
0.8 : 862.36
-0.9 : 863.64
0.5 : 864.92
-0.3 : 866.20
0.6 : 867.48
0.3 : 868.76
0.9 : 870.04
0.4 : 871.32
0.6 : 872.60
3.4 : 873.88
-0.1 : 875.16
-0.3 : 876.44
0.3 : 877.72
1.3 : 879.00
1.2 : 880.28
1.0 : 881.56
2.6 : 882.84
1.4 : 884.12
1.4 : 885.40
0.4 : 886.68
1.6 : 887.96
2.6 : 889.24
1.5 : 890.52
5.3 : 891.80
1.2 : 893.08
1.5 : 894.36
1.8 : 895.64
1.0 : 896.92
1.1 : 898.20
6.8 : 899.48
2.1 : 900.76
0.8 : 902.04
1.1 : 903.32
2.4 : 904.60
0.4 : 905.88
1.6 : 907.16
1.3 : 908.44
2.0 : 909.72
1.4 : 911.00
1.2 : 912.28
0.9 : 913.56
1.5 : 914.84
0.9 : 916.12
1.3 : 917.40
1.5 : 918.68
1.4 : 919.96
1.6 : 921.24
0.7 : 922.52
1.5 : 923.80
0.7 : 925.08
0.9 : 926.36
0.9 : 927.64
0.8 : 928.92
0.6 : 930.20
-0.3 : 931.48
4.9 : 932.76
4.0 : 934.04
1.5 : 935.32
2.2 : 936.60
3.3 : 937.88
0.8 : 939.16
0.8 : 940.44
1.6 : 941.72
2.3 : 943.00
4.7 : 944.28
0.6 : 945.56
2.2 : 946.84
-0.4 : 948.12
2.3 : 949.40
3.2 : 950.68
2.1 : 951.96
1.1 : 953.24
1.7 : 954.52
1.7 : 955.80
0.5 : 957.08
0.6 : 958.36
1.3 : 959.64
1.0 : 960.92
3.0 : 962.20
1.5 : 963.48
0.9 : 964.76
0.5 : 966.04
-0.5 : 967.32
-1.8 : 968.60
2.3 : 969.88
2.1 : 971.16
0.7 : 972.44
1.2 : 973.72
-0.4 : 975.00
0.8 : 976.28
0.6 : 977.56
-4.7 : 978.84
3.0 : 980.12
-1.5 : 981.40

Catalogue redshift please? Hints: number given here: 0.80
